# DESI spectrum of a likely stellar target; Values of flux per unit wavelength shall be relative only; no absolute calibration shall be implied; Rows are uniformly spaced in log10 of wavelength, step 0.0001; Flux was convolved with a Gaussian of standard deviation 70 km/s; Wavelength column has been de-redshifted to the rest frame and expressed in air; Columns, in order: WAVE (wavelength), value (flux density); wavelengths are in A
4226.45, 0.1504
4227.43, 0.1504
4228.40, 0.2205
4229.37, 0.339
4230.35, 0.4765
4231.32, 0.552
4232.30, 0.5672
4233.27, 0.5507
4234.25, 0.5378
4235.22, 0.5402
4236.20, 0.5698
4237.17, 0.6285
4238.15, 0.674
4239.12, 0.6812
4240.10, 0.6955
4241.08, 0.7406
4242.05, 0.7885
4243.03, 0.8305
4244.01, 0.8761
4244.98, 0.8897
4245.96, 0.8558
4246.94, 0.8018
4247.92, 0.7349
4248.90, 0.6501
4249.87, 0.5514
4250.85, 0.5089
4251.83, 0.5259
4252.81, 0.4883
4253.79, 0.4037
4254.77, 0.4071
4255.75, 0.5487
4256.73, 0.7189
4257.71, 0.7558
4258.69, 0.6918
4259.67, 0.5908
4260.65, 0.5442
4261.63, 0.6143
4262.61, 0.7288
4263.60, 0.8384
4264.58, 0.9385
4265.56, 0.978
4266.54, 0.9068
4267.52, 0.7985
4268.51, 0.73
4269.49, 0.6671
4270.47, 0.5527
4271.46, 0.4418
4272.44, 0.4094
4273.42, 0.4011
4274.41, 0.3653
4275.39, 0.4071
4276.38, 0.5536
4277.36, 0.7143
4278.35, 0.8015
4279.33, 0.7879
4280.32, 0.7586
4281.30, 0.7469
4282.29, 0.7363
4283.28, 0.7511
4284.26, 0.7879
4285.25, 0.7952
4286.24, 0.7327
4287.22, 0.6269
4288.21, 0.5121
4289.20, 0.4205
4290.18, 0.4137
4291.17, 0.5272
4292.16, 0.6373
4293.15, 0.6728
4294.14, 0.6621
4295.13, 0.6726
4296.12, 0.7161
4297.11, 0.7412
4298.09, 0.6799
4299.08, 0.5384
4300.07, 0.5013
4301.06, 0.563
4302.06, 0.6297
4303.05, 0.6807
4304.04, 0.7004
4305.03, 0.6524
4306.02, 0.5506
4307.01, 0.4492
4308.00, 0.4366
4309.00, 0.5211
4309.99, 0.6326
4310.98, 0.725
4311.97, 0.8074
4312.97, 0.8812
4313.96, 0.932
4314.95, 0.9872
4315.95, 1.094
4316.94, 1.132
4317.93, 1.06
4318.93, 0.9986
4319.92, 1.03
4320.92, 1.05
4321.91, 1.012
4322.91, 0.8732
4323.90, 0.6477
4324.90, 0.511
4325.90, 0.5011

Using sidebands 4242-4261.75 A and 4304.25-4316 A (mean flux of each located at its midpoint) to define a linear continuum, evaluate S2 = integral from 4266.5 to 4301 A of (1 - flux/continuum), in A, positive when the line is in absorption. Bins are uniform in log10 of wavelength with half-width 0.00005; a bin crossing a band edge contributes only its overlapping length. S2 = 2.7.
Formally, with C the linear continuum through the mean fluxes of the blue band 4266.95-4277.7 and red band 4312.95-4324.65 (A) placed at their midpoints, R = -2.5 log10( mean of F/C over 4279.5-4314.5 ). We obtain 0.16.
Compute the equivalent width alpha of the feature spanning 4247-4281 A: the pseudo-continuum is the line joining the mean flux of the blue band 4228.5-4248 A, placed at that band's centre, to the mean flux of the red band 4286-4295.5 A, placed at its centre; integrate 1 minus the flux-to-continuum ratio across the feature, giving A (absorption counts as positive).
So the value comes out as -0.9 A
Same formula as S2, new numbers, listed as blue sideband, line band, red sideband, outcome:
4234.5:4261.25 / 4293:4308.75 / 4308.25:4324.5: 4.2 A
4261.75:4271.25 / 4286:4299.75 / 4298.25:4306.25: 0.9 A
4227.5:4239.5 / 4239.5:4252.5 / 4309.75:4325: -3.5 A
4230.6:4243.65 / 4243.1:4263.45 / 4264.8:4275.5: -0.6 A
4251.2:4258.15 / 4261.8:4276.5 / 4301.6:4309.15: -2.5 A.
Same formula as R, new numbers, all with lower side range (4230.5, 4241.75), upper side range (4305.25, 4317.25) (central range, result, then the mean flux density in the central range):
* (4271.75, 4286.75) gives 0.08 mag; 0.647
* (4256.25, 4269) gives -0.14 mag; 0.757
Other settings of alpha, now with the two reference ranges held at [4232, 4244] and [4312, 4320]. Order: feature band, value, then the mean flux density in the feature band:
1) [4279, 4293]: 3.38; 0.658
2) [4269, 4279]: 3.46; 0.536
